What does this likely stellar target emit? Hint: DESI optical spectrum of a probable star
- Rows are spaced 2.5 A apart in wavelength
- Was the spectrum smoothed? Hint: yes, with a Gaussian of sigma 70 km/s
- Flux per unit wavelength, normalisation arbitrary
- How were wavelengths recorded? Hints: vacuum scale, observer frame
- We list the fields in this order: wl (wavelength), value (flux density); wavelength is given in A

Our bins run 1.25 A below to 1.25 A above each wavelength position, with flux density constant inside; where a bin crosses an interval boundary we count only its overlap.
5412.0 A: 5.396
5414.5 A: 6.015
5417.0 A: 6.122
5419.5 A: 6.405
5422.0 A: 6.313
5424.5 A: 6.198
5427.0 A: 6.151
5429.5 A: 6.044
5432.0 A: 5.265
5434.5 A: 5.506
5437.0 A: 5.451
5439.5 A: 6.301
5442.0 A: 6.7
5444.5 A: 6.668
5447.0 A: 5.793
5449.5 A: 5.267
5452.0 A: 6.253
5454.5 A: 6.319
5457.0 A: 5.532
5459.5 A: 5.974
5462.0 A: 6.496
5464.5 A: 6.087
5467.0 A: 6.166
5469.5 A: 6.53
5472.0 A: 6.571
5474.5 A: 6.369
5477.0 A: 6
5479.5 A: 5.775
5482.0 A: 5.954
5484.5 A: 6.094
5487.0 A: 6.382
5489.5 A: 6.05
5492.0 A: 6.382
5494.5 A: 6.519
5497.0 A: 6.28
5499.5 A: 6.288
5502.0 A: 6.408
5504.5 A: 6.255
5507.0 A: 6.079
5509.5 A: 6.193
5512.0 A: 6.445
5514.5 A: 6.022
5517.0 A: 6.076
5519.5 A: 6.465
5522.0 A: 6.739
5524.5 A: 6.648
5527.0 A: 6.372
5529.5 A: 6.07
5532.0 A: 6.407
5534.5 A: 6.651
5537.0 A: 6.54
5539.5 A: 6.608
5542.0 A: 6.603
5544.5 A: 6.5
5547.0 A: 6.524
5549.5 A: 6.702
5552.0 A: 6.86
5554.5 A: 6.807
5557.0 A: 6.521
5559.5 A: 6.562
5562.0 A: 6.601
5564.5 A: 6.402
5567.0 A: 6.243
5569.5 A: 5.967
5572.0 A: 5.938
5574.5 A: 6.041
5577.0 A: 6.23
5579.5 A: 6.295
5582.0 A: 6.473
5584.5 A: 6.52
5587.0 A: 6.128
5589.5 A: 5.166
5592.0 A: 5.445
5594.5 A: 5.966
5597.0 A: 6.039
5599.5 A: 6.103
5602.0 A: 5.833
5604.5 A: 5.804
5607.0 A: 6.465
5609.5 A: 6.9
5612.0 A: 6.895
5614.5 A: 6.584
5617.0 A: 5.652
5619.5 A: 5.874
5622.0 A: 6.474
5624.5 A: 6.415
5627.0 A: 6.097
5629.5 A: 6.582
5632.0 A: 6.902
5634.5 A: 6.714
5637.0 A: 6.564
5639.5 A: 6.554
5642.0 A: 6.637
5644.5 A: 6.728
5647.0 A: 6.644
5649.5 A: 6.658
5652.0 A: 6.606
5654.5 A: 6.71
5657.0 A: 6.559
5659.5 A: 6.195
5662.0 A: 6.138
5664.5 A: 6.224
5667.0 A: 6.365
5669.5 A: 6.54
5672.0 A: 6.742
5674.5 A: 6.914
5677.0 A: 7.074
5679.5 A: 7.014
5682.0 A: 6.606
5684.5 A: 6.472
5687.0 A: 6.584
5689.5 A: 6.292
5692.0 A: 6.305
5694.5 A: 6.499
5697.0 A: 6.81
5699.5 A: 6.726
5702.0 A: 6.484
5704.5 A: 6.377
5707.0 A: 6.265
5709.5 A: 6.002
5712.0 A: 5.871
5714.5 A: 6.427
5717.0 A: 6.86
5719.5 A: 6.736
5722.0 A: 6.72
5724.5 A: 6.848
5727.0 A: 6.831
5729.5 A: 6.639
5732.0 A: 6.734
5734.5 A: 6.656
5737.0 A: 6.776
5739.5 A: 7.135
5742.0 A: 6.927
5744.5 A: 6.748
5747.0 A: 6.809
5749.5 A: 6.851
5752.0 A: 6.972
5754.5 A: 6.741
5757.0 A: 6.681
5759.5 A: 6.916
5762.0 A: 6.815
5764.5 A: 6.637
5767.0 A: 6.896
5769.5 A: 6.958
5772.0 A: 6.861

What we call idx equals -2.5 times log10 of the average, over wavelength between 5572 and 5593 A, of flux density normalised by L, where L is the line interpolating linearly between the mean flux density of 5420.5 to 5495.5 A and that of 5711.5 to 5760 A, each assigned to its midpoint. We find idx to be 0.06 mag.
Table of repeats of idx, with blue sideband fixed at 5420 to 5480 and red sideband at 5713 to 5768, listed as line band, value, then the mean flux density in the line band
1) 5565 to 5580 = 0.044 mag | 6.12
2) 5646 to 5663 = 0.012 mag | 6.5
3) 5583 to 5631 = 0.052 mag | 6.16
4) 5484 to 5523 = -0.015 mag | 6.29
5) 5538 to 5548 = -0.043 mag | 6.56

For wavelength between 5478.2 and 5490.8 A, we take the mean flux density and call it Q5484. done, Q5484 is 6.05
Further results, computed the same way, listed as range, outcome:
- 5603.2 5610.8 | 6.39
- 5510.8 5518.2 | 6.18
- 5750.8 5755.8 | 6.85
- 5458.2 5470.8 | 6.25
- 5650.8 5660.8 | 6.52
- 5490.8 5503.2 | 6.38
